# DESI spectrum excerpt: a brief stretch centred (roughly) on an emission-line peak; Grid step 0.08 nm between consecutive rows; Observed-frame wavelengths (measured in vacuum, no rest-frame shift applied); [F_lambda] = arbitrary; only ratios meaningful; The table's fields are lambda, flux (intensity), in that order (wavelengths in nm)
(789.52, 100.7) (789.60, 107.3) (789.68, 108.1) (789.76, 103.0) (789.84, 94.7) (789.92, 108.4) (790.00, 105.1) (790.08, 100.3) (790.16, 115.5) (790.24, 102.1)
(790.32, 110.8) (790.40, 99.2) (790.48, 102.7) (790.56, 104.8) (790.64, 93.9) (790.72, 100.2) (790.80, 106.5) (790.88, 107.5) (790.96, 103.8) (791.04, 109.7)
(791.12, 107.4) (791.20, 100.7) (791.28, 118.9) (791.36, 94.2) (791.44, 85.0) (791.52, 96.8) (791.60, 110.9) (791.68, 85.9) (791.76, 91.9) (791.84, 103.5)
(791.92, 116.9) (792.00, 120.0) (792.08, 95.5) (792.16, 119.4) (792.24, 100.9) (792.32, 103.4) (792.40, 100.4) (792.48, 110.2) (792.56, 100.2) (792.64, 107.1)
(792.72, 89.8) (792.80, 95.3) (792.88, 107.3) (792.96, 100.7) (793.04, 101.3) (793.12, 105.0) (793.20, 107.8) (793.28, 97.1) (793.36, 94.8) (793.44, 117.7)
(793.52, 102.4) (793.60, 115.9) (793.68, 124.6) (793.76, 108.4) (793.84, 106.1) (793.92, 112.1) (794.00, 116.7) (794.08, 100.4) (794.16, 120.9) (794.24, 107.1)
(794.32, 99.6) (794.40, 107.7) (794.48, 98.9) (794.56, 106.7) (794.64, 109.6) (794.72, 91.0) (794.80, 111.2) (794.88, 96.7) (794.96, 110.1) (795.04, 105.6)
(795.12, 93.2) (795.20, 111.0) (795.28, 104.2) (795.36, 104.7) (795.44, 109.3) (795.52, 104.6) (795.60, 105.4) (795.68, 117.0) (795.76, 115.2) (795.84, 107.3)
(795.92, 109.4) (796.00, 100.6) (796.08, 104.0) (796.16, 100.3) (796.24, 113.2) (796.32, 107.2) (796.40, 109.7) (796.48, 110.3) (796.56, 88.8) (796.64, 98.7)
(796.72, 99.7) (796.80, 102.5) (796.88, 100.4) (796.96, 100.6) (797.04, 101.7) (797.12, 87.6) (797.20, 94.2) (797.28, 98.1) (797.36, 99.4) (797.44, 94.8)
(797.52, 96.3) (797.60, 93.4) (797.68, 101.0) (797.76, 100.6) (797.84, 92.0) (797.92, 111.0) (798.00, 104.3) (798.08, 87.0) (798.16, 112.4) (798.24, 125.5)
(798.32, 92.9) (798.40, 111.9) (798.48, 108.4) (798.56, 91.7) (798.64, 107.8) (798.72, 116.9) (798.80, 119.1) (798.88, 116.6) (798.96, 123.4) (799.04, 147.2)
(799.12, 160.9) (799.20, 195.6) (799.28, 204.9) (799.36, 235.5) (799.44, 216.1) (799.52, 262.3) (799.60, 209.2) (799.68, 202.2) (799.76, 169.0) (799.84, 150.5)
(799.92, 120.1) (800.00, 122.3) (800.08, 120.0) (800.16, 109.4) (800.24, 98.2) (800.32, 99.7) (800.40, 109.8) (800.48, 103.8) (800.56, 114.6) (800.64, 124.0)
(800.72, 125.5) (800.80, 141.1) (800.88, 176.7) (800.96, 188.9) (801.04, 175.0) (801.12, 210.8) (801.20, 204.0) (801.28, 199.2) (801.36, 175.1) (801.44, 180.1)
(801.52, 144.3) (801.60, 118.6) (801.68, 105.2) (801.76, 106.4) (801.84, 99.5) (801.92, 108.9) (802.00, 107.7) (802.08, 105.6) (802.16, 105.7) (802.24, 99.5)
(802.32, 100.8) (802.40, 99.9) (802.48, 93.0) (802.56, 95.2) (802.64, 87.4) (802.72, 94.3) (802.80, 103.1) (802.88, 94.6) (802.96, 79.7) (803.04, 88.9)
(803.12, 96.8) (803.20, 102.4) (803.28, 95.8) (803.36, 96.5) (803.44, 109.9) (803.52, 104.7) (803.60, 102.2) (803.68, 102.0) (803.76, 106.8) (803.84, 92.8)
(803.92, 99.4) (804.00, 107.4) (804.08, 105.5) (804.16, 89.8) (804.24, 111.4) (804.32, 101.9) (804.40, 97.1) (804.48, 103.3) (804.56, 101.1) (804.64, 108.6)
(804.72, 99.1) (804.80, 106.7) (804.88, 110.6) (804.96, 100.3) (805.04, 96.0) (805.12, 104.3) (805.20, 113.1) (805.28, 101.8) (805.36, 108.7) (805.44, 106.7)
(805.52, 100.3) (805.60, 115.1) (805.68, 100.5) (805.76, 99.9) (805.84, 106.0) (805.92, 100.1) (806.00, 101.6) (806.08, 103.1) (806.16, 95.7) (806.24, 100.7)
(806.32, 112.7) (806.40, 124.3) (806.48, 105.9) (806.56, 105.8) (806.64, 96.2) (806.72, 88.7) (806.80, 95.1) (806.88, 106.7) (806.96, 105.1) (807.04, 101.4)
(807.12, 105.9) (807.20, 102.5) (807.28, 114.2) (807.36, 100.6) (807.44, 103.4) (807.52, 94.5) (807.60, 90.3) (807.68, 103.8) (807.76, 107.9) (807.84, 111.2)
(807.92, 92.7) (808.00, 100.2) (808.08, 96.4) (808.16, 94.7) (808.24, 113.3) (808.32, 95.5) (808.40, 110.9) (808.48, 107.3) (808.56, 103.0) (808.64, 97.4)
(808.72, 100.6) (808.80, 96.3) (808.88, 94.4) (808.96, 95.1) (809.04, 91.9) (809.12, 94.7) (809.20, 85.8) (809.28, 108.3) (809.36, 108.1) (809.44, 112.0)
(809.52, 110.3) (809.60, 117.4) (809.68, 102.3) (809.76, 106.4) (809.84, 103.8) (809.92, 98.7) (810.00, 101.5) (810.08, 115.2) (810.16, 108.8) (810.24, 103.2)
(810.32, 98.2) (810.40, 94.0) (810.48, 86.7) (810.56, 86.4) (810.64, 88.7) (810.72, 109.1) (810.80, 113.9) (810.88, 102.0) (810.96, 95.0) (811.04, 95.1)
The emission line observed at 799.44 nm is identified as [S II] 6716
